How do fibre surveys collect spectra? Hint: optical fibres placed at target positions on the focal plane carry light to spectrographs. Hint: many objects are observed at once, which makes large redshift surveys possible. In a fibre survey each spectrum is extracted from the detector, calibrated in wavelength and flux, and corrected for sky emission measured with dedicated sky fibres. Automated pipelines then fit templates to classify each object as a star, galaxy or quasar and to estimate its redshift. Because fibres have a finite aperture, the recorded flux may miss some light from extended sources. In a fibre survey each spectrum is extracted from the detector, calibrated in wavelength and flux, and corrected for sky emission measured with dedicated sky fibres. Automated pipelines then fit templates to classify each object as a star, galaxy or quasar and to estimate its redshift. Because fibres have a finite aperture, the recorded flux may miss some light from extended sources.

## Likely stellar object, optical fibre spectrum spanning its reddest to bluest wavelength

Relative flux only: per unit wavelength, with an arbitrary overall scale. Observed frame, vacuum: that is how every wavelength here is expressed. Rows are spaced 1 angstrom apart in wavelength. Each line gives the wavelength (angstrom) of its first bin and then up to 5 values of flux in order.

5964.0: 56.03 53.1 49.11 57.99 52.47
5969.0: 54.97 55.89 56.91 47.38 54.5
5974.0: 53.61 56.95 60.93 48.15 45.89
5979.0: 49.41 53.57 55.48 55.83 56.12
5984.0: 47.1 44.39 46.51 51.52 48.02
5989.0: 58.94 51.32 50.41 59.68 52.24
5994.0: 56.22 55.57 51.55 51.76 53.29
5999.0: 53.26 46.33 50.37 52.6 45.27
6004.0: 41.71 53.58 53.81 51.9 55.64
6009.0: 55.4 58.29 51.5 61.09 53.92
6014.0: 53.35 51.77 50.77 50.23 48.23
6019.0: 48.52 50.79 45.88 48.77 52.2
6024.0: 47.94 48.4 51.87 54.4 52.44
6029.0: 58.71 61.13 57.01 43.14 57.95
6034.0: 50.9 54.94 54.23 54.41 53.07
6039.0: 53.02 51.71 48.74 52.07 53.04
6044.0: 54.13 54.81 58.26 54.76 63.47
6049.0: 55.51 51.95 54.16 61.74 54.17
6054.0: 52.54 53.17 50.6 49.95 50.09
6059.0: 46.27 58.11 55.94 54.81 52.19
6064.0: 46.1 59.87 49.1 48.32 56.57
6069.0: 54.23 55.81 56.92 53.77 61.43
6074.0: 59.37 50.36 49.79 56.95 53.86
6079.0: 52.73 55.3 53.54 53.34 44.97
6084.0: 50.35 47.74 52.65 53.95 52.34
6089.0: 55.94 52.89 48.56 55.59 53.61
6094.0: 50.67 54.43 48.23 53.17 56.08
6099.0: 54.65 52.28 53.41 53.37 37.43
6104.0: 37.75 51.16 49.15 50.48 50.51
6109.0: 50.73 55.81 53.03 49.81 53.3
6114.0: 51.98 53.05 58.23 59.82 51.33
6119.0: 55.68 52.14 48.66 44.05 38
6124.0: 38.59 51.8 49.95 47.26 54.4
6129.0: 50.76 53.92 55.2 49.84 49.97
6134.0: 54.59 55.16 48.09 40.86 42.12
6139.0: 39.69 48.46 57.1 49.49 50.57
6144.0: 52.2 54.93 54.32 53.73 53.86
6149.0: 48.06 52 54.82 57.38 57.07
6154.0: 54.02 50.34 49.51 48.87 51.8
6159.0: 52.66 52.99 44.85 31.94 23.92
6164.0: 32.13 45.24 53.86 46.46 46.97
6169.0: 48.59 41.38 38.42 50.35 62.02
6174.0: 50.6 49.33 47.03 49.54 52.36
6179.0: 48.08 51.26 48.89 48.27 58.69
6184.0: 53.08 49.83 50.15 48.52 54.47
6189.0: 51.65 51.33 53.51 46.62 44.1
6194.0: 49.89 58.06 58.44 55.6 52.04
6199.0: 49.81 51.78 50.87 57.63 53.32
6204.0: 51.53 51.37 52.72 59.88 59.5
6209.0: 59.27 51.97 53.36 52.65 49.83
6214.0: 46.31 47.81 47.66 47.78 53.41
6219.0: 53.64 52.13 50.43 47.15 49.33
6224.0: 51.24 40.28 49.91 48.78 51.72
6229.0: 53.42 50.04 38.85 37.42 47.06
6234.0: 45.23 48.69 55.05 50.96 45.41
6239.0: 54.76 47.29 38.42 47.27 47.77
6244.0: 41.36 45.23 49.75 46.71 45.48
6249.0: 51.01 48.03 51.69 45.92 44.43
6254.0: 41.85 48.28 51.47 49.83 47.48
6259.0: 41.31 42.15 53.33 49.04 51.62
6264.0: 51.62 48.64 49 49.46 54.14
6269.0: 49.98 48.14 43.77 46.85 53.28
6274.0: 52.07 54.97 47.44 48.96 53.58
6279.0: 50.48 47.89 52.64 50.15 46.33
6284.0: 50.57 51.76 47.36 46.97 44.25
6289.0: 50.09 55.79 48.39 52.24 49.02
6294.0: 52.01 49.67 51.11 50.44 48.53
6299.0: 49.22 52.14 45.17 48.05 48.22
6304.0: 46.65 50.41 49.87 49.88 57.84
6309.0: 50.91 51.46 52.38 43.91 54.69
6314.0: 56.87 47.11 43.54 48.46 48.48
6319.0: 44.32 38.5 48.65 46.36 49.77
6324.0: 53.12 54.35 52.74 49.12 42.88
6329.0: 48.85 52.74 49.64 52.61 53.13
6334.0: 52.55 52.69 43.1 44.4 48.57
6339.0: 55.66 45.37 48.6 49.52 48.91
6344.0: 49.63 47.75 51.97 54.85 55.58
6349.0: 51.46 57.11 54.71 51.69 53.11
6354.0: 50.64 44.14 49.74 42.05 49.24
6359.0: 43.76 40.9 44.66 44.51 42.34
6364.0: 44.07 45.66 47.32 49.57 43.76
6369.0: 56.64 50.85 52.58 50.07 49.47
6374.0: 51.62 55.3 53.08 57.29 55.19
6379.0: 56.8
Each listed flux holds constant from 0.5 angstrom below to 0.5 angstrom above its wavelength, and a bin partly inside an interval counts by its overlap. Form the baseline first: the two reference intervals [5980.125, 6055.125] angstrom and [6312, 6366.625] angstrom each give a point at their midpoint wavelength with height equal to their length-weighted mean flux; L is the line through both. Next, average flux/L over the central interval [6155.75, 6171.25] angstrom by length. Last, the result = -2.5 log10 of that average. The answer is 0.152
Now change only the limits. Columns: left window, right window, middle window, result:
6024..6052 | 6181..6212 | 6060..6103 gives 0.013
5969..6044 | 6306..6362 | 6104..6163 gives 0.019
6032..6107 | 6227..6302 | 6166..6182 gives 0.037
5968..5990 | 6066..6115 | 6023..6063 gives -0.027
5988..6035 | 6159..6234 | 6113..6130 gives 0.004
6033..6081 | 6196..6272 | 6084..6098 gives 0.014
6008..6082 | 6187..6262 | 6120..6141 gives 0.070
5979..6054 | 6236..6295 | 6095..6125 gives 0.017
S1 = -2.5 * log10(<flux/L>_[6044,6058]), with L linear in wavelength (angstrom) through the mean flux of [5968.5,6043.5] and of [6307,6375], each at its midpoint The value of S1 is -0.057 mag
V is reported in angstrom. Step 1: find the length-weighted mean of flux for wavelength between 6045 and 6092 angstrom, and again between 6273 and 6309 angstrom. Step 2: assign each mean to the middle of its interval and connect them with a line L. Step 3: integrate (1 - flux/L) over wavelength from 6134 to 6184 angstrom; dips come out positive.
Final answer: 3.0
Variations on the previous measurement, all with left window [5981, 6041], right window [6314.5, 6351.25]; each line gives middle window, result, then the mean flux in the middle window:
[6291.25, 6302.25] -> 0.02 angstrom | 49.8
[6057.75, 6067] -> -0.10 angstrom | 52.3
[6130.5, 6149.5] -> 0.27 angstrom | 50.4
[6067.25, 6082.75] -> -0.89 angstrom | 54.7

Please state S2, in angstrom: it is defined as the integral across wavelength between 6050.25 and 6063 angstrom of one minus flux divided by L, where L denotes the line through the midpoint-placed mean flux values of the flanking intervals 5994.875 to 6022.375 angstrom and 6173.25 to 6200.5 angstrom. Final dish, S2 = -0.5 angstrom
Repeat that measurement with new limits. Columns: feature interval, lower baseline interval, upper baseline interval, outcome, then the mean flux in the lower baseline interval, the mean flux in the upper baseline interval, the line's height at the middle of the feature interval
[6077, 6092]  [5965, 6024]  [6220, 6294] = -0.4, 52.2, 48.5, 50.9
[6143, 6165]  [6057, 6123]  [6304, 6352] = 1.1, 52.2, 50.1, 51.7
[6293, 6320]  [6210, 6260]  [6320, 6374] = -0.4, 48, 49.2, 48.8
